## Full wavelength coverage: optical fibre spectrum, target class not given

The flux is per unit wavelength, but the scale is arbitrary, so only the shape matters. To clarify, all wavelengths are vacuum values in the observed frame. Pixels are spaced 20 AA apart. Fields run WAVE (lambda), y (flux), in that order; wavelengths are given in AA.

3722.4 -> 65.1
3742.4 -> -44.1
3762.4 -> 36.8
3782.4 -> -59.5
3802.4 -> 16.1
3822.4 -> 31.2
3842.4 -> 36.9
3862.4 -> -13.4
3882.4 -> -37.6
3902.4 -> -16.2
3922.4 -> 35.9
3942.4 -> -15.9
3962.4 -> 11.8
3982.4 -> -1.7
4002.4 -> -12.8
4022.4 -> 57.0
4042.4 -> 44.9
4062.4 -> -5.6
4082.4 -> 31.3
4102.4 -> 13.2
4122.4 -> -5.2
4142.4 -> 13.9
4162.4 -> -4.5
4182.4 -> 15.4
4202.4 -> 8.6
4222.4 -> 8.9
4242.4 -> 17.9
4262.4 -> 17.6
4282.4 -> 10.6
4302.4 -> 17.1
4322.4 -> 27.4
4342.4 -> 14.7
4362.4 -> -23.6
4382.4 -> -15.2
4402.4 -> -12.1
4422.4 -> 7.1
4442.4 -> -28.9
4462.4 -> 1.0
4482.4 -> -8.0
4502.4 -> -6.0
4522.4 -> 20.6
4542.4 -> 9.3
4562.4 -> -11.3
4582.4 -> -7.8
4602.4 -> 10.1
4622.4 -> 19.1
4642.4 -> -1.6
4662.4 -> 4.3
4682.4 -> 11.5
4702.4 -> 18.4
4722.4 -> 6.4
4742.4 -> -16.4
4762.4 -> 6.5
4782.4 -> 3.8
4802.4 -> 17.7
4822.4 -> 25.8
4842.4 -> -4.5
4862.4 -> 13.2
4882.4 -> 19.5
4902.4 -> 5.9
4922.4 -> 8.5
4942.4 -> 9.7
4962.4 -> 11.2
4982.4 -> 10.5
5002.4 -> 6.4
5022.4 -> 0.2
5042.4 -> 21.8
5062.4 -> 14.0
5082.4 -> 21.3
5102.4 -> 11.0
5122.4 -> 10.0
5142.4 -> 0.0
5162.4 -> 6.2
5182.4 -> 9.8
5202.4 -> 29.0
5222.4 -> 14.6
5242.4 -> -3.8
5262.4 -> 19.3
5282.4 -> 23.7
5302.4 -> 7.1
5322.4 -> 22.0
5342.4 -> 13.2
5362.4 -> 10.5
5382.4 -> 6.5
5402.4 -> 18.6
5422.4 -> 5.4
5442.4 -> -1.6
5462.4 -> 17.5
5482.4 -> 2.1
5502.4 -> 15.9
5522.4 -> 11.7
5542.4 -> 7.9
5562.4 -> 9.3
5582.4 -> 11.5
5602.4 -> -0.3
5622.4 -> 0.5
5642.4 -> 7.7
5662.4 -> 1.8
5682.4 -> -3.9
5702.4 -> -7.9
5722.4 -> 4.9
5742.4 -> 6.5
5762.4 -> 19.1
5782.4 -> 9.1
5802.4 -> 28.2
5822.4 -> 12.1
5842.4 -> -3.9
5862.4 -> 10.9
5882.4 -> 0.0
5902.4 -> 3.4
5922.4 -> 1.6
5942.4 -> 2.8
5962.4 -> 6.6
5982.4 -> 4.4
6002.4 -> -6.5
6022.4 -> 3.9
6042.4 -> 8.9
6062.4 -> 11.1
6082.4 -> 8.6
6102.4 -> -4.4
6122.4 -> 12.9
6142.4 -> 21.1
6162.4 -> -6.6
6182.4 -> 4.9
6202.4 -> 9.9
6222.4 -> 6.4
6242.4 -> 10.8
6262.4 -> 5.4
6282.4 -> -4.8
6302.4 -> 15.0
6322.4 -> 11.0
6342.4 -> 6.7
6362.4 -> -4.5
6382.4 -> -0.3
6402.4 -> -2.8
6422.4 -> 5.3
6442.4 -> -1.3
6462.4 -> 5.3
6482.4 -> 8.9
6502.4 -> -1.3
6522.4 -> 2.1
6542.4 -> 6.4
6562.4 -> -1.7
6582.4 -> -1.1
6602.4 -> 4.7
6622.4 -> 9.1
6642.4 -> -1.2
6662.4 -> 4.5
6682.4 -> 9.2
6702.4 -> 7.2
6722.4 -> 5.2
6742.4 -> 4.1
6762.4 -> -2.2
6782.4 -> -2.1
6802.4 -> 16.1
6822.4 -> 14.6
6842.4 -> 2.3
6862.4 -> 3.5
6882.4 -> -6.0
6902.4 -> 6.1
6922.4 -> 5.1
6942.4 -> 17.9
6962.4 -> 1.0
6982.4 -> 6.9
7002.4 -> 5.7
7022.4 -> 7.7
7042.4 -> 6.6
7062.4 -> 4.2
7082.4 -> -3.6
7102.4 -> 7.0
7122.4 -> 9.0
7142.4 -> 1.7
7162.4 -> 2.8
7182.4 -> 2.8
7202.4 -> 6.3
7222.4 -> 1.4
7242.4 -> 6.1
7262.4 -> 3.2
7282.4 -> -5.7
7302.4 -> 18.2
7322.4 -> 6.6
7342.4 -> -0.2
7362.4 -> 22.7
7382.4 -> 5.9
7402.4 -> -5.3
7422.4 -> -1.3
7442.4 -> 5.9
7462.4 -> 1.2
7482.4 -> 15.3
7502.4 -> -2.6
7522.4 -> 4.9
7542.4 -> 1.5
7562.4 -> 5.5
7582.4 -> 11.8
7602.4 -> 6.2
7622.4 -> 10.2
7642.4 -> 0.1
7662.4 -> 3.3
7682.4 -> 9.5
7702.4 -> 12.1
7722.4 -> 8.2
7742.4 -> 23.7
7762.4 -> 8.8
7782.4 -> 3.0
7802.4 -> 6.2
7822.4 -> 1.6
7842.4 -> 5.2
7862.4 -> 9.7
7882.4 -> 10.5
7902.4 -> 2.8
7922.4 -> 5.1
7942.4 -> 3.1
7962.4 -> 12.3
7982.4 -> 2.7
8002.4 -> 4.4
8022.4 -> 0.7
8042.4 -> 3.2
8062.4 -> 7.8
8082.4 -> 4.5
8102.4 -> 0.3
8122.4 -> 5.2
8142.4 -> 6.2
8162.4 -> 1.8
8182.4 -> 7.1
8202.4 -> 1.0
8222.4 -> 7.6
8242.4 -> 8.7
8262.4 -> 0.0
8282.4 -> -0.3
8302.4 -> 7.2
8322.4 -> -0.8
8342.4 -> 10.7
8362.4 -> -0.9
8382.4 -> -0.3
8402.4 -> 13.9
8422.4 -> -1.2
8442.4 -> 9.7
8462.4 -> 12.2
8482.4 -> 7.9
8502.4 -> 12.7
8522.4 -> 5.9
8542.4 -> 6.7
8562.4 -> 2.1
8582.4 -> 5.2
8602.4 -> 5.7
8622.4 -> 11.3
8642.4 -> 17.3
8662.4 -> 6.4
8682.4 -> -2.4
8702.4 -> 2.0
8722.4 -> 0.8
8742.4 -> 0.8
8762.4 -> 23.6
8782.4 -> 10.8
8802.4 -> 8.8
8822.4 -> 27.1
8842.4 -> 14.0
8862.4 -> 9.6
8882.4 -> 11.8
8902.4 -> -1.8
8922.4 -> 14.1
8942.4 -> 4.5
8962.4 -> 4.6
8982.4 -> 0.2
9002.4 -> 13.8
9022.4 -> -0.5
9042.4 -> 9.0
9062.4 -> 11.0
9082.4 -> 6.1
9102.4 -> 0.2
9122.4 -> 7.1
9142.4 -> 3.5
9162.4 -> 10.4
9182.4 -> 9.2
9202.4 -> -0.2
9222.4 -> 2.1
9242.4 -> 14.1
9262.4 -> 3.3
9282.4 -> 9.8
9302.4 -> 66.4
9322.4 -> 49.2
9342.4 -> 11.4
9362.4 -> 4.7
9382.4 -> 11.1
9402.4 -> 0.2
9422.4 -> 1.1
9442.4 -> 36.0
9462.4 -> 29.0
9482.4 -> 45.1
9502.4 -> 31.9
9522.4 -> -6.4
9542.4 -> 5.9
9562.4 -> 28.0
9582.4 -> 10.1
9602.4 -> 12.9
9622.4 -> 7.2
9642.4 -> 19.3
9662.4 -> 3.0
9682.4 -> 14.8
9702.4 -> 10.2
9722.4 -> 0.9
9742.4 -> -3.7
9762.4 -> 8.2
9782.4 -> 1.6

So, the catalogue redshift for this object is 1.49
